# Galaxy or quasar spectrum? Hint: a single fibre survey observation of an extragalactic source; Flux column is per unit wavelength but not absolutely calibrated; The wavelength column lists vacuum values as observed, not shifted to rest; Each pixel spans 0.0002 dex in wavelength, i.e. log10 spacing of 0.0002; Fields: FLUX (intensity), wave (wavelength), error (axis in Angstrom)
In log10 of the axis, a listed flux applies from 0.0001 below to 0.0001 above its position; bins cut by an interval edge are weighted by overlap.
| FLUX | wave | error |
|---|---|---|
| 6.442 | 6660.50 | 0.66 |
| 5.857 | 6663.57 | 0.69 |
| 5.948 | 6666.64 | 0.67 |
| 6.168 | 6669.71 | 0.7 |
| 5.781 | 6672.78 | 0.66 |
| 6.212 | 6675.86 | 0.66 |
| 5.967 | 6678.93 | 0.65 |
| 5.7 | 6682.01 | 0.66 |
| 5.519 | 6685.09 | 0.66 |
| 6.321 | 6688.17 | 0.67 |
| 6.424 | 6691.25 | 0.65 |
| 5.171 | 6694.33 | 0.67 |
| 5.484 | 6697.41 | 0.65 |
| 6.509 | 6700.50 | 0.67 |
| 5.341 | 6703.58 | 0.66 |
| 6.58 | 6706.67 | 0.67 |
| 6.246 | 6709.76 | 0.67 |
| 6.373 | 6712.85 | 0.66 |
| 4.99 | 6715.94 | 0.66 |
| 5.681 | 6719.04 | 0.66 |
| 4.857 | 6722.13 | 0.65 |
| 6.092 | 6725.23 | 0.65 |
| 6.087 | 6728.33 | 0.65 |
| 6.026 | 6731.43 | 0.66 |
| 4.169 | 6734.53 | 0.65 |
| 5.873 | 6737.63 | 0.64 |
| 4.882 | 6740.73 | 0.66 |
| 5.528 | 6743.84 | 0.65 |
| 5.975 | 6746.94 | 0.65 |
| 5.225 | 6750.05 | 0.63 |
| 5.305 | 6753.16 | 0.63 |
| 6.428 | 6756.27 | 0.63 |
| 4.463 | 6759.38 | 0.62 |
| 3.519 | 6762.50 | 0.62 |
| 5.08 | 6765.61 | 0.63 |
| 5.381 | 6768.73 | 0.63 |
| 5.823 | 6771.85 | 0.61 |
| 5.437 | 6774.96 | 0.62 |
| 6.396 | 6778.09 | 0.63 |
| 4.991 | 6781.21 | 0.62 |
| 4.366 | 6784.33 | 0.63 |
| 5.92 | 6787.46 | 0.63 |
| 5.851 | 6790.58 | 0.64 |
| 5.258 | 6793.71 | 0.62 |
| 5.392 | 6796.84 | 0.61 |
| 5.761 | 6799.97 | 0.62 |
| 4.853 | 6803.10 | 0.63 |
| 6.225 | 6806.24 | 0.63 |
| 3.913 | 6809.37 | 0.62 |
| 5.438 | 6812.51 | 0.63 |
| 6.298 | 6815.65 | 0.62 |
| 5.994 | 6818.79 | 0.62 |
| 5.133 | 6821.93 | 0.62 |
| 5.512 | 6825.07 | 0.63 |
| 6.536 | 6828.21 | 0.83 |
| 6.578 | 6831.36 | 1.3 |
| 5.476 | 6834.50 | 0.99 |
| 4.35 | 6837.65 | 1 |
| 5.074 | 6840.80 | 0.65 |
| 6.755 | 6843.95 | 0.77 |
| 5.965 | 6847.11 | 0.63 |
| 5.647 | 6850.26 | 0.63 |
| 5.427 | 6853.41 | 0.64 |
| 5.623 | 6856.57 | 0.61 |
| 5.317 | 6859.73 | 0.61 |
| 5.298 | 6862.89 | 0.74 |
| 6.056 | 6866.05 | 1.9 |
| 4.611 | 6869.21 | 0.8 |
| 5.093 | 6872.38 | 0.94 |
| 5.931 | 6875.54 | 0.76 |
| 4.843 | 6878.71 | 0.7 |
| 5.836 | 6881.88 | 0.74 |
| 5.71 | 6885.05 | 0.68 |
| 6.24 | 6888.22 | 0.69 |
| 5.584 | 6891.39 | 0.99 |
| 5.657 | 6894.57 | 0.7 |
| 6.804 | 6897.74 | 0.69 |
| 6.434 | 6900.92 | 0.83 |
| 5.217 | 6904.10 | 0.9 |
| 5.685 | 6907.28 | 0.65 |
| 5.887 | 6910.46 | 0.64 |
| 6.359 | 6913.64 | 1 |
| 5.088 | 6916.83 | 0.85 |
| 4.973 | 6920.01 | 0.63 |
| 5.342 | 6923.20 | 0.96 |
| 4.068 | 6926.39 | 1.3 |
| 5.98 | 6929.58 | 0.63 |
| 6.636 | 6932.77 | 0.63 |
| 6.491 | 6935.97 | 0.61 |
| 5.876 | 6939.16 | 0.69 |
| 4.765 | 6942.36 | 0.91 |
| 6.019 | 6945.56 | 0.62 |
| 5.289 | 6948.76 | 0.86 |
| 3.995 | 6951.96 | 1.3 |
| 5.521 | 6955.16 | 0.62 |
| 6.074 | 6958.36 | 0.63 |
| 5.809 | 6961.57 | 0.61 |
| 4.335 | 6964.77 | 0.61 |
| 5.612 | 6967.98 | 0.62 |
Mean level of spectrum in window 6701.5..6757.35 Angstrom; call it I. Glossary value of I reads 5.65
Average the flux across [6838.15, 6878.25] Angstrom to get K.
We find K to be 5.51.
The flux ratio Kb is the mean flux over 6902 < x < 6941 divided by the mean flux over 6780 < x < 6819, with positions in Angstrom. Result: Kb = 1.0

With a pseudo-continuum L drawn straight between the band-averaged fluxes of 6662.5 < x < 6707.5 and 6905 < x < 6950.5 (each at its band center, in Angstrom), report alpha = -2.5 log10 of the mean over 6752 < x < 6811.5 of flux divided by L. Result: 0.10 mag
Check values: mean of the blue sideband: 5.92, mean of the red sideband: 5.59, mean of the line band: 5.28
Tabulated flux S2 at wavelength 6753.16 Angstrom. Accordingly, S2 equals 5.305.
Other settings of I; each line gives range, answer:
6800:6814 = 5.18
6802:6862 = 5.59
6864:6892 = 5.54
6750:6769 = 5.02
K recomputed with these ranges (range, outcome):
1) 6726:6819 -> 5.39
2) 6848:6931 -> 5.57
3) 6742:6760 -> 5.53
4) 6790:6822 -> 5.47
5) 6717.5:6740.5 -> 5.5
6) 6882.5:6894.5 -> 5.82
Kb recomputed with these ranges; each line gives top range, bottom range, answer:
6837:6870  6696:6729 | 0.95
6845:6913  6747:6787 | 1.08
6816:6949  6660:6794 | 1.01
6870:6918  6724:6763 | 1.06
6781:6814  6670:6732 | 0.90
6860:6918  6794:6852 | 1.01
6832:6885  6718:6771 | 1.03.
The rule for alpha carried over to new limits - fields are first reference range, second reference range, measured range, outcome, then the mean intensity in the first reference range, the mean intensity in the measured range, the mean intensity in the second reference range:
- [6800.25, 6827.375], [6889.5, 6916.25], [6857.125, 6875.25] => 0.08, 5.47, 5.34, 5.92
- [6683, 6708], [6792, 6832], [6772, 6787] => 0.06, 5.91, 5.39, 5.59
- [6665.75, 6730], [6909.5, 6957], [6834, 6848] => 0.03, 5.88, 5.5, 5.48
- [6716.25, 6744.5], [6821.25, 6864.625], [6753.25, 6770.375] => 0.10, 5.44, 5.01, 5.63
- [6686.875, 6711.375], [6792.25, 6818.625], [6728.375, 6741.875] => 0.09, 6.01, 5.34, 5.42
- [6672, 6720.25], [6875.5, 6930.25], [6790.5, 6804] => 0.07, 5.9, 5.4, 5.63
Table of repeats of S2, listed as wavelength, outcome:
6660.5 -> 6.442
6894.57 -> 5.657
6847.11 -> 5.965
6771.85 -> 5.823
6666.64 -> 5.948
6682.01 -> 5.7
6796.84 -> 5.392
